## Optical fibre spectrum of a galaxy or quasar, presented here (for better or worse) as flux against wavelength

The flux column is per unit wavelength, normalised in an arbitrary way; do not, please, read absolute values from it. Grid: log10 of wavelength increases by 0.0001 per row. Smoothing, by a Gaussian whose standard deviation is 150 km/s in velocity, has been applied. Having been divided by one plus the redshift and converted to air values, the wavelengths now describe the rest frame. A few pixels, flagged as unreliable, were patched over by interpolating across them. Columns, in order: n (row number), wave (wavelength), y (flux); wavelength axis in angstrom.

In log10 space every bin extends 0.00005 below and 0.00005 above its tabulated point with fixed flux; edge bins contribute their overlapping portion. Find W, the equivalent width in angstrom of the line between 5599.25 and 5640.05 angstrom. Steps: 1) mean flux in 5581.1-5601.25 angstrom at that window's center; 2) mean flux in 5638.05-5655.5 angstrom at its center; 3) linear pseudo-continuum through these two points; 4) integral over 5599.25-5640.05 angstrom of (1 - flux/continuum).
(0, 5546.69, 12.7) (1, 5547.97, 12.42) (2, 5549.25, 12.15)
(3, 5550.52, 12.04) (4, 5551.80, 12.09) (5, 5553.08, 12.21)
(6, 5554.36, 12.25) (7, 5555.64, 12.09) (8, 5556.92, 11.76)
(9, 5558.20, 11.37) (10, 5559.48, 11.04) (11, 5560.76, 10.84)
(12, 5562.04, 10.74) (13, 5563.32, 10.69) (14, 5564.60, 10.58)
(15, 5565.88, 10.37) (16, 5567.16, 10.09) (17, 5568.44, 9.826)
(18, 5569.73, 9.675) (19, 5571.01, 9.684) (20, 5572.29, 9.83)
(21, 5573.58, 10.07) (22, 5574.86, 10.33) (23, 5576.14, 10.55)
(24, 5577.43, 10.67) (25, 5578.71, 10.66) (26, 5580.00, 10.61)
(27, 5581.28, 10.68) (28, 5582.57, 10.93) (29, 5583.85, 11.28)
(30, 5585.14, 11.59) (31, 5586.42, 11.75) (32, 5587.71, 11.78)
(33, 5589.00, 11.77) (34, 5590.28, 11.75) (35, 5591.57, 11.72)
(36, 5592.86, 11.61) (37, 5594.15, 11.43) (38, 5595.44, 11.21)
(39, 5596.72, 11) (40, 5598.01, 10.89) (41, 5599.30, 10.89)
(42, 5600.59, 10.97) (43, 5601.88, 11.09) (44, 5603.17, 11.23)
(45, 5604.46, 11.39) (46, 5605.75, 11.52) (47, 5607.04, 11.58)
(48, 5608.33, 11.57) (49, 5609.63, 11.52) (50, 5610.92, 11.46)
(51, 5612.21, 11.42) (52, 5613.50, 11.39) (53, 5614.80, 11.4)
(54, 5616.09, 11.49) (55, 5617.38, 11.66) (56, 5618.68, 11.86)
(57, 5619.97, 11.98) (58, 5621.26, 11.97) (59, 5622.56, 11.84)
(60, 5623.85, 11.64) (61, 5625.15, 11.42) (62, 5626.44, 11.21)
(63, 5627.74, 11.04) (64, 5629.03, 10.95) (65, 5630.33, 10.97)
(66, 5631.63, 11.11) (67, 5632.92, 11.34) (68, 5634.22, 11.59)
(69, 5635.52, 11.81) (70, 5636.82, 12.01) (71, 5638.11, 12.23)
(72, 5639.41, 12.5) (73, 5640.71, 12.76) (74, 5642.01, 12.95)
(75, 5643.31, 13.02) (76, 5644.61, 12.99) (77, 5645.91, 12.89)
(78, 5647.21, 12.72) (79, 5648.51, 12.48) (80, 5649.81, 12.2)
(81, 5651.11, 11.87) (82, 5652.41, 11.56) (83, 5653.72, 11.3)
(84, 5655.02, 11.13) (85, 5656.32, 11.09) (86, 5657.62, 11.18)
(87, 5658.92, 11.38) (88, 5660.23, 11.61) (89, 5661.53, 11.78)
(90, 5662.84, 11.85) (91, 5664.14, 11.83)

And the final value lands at 1.17 angstrom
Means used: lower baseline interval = 11.3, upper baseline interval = 12.3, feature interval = 11.5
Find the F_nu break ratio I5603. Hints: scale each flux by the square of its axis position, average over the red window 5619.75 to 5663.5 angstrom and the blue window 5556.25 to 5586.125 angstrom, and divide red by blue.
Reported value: 1.14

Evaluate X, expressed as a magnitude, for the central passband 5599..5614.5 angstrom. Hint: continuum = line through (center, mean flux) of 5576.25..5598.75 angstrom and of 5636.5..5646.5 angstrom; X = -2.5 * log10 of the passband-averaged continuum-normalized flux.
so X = 0.039 mag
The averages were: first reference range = 11.2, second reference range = 12.7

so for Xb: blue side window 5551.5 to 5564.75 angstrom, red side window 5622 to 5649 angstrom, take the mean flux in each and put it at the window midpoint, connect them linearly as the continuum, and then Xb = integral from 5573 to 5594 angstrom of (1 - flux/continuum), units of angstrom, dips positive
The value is 0.9 angstrom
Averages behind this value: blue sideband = 11.4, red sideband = 12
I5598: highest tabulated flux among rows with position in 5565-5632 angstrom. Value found 11.98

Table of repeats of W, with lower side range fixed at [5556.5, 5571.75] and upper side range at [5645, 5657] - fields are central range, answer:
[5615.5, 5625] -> -0.26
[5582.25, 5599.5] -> -0.72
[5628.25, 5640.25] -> 0.05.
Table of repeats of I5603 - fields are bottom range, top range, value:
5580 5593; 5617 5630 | 1.02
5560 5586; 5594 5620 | 1.10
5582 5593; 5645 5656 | 1.06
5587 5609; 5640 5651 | 1.14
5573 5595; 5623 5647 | 1.09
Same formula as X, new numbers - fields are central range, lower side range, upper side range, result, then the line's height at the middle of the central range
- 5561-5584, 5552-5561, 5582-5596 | 0.12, 11.6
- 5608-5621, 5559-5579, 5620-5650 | -0.01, 11.5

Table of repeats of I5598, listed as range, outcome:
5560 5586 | 11.59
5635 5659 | 13.02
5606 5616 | 11.58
